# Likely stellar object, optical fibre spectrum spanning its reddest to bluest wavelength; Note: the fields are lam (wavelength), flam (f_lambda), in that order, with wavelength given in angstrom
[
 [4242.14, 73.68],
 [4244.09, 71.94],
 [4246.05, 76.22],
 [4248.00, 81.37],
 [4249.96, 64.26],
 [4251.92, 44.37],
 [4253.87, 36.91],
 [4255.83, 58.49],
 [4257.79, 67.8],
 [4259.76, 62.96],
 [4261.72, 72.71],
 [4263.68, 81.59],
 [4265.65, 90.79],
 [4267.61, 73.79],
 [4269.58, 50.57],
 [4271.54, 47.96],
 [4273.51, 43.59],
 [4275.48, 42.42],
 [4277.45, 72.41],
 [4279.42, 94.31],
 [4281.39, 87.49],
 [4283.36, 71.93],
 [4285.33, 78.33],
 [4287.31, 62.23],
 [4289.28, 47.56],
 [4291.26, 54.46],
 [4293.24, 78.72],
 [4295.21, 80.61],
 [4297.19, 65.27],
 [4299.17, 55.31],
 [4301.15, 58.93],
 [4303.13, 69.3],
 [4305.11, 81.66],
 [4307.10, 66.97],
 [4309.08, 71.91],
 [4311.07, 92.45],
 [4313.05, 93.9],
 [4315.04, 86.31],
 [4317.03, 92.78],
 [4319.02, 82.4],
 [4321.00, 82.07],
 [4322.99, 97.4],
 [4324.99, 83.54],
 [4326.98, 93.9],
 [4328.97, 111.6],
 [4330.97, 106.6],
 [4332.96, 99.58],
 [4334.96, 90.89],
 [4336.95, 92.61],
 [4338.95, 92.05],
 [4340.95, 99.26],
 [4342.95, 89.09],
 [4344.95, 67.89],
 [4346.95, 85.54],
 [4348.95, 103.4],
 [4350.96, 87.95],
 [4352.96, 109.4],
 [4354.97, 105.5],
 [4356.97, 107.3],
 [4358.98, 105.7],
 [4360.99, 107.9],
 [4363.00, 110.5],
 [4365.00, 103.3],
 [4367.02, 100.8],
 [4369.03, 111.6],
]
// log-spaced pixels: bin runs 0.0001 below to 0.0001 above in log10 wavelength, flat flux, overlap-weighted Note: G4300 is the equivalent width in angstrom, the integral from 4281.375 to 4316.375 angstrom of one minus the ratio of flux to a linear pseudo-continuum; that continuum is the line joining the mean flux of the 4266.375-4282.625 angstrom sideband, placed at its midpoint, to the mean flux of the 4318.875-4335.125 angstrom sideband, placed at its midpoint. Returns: 2.9 angstrom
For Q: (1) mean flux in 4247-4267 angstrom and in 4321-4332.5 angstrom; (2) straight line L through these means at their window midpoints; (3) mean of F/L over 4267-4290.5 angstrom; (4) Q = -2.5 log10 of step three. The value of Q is 0.18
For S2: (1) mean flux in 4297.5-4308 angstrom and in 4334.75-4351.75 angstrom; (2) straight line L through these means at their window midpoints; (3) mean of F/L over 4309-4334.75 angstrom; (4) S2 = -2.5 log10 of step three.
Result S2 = -0.19 mag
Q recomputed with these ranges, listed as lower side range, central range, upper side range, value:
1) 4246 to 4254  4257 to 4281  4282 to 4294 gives -0.059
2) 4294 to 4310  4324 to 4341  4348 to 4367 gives -0.097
